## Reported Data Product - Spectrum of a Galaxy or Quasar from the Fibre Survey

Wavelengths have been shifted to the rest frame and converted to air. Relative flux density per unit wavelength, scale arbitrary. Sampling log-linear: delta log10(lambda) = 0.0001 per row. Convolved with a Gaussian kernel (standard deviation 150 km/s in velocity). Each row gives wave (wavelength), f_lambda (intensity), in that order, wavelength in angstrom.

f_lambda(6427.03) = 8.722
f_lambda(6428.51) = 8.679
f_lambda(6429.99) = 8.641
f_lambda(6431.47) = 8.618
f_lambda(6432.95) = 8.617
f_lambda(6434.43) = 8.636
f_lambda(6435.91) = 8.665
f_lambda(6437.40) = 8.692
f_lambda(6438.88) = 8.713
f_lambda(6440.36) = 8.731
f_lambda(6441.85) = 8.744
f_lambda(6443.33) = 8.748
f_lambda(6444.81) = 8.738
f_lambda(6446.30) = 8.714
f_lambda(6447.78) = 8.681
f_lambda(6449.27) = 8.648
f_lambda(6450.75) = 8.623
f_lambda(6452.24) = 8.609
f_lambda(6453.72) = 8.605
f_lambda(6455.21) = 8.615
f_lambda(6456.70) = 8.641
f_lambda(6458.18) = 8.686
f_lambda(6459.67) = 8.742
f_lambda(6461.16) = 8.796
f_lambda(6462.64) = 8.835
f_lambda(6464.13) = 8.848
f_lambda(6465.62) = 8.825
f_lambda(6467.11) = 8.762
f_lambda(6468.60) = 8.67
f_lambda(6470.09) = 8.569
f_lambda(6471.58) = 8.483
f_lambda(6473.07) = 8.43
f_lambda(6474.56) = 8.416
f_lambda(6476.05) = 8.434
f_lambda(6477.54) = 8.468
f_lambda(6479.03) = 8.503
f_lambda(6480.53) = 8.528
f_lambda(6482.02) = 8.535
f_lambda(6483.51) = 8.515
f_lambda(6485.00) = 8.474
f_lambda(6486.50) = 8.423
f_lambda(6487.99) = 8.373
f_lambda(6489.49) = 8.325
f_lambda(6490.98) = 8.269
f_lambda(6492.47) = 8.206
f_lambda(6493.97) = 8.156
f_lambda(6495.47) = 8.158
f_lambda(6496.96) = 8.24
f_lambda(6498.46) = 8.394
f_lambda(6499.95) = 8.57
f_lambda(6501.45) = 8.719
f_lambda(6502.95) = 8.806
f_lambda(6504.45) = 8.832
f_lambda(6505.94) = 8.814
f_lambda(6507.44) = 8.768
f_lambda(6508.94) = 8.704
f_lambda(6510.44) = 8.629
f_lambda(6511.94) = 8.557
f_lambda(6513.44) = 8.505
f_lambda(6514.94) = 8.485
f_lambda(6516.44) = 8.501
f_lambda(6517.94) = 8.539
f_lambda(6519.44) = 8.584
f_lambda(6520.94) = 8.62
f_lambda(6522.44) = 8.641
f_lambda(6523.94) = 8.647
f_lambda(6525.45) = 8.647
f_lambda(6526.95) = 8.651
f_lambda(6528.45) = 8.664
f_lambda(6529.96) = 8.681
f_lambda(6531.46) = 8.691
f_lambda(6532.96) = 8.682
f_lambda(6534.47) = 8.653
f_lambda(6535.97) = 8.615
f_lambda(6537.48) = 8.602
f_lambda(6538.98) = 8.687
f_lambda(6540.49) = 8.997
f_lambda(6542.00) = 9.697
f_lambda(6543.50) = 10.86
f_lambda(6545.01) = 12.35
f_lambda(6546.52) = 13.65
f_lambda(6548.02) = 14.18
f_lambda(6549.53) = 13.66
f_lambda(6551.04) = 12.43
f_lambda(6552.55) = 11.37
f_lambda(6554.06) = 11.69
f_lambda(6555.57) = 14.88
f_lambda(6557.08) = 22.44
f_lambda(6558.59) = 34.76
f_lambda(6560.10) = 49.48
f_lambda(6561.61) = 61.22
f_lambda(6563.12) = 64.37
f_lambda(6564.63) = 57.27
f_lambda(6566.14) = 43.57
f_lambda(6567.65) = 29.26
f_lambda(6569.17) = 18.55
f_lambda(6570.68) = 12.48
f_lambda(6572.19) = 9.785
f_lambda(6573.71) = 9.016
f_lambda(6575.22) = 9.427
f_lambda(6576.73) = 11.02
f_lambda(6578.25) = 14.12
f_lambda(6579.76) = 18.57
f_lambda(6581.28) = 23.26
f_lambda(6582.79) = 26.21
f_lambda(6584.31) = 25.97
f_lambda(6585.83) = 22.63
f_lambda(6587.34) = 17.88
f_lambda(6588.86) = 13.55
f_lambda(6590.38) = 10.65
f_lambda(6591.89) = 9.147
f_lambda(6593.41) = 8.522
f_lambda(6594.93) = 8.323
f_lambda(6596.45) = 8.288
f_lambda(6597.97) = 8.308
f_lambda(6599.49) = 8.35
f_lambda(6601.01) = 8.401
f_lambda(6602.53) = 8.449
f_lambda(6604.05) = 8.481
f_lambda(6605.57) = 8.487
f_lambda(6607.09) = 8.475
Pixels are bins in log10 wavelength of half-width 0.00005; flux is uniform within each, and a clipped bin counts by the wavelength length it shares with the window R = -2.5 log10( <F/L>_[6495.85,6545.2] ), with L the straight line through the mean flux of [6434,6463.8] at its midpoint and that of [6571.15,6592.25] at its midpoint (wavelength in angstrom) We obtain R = 0.39 mag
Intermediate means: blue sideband 8.7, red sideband 15.9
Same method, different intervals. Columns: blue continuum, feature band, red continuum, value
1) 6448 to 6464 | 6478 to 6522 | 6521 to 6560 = 0.24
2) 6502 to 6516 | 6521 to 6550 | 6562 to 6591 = 0.43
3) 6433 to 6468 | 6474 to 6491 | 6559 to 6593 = 0.46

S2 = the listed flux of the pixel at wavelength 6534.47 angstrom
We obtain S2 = 8.653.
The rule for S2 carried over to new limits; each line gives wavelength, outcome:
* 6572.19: 9.785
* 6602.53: 8.449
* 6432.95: 8.617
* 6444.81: 8.738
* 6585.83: 22.63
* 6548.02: 14.18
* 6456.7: 8.641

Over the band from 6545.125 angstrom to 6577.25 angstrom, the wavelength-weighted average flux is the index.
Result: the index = 24.8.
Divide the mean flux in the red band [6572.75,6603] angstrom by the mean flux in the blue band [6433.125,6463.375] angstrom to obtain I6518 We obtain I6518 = 1.56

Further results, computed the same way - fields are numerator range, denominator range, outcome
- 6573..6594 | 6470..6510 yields 1.86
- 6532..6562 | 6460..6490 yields 1.95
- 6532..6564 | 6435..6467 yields 2.25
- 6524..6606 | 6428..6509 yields 1.96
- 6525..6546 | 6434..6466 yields 1.06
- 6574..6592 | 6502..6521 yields 1.96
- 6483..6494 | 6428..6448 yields 0.96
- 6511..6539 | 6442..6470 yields 0.99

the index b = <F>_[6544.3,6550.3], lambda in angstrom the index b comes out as 13.5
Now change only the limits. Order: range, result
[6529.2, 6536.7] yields 8.67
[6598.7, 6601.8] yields 8.37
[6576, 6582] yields 16.7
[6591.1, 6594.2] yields 8.86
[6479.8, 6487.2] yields 8.5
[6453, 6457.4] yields 8.61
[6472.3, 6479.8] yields 8.45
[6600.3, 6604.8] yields 8.45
